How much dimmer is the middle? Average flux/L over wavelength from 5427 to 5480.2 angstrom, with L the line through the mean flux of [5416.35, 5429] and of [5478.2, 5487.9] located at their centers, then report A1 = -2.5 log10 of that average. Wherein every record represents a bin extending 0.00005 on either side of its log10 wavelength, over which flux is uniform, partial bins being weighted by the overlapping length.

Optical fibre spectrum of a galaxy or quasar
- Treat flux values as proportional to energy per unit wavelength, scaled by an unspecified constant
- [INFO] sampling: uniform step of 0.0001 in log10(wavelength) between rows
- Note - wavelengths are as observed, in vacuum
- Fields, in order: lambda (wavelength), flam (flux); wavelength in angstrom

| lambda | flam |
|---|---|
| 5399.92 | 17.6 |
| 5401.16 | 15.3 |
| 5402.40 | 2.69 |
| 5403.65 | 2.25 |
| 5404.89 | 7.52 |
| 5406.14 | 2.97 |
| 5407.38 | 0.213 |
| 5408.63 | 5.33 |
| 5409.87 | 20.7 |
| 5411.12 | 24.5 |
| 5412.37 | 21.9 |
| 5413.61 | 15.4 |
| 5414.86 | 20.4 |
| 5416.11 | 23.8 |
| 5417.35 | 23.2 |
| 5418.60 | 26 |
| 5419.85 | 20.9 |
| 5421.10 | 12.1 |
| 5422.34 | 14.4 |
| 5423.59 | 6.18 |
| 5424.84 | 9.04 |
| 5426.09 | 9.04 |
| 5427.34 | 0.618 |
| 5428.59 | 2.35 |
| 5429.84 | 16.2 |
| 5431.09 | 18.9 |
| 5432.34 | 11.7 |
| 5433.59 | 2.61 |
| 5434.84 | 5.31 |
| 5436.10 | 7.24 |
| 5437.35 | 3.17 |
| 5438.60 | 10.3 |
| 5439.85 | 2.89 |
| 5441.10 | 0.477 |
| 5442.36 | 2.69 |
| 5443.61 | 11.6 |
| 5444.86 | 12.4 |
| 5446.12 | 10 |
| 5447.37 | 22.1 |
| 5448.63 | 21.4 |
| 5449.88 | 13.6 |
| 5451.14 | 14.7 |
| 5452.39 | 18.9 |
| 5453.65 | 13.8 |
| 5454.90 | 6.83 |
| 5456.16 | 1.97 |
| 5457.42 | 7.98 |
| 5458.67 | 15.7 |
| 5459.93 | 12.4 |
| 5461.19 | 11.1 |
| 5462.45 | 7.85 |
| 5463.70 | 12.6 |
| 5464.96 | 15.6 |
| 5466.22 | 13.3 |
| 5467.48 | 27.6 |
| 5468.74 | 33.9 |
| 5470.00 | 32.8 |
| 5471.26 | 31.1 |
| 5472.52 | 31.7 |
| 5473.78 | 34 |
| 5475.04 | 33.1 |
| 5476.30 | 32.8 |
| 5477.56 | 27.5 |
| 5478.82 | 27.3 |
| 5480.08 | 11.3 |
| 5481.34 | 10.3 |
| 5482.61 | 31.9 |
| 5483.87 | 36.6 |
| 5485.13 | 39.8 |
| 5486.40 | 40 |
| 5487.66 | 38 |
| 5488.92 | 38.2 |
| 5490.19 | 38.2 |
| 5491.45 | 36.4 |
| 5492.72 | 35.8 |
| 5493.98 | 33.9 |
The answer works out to 0.414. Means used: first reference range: 12.9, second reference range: 29.1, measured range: 15.3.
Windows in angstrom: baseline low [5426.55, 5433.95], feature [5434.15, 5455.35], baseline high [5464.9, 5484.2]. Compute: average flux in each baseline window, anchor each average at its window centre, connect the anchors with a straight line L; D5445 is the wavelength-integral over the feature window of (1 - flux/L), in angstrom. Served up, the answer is 6.91 angstrom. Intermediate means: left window 8.96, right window 27.1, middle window 10.4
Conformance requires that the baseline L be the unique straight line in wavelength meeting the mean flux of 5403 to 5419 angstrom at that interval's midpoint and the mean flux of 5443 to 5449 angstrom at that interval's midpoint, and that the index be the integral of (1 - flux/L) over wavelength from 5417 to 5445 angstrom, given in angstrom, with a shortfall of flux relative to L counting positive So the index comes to 9.7 angstrom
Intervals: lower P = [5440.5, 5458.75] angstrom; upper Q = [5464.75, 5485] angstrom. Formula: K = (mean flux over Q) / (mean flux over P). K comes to 2.4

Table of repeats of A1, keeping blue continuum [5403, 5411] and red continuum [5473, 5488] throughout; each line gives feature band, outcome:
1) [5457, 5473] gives 0.30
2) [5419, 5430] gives 0.22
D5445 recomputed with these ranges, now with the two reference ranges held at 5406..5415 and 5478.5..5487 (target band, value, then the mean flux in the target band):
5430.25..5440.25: 5.70 angstrom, 8.06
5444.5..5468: 9.53 angstrom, 13.6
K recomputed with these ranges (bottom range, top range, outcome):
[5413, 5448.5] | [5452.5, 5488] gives 1.95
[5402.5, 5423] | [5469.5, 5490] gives 2.11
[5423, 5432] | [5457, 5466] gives 1.34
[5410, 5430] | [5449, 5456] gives 0.85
